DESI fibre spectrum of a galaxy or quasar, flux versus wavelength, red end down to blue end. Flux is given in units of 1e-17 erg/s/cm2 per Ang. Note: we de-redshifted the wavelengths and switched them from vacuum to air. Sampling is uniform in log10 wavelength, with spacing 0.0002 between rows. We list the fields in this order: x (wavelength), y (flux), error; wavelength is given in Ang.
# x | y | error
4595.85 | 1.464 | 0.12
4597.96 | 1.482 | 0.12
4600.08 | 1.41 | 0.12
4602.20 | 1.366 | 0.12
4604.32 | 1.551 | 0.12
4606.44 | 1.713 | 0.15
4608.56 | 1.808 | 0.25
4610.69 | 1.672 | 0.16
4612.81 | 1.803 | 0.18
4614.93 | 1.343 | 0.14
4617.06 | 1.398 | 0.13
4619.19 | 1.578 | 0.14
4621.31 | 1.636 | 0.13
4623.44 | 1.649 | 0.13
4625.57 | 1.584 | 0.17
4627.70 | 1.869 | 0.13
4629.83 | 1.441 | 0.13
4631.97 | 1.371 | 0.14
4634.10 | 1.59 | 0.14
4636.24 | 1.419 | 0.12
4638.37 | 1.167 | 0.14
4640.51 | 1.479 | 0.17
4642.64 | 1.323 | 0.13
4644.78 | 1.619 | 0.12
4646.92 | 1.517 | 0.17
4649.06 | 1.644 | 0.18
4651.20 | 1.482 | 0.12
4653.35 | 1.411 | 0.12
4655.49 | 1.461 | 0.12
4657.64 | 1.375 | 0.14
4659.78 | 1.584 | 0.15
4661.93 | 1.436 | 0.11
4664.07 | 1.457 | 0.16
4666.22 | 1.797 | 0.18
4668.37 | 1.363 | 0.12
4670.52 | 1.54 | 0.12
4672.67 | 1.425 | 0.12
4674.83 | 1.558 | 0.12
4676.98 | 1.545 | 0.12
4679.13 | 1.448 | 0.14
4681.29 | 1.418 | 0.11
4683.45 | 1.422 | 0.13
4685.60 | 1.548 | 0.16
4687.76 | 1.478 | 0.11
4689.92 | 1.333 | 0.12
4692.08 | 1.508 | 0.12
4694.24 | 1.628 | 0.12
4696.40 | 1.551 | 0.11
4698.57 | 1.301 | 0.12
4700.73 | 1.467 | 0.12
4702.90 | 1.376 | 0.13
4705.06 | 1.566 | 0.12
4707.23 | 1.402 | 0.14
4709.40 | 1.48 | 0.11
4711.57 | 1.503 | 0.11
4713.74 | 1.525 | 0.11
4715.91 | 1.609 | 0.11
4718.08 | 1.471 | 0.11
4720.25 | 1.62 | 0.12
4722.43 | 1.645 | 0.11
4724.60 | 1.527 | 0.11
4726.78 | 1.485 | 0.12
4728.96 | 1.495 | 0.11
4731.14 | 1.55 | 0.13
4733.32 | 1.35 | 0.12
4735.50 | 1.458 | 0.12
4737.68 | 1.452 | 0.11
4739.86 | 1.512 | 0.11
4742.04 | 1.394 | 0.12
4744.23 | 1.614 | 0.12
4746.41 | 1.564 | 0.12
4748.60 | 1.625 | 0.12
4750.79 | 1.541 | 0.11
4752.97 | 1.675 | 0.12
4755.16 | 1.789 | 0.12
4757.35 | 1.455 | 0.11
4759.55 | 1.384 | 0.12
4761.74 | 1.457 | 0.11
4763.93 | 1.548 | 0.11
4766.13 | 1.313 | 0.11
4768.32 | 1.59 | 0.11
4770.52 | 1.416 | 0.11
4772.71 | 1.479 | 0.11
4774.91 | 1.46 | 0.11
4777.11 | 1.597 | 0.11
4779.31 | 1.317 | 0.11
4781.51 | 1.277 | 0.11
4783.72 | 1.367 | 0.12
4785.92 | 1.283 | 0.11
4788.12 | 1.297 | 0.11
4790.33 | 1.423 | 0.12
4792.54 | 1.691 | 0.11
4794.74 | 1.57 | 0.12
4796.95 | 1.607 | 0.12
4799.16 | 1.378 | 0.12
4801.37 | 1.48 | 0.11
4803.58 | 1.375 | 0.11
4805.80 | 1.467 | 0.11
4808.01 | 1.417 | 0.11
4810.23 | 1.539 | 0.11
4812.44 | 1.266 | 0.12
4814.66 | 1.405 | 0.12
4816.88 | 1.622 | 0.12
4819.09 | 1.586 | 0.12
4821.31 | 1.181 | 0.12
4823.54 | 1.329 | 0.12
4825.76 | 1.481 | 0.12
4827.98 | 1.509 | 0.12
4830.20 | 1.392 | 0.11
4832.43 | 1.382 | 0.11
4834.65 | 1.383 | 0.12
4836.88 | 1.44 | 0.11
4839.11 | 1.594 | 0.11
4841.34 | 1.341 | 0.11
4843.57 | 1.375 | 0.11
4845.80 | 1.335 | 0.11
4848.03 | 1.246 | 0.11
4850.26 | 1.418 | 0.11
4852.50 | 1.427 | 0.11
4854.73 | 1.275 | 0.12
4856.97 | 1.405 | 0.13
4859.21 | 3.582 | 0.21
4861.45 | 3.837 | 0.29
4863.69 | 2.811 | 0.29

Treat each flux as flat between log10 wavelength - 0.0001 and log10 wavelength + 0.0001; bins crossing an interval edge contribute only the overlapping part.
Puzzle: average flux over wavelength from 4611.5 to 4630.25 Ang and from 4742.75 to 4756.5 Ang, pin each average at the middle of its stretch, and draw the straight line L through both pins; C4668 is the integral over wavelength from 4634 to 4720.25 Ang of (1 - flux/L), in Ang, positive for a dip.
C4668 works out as 6.8 Ang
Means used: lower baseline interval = 1.6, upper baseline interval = 1.62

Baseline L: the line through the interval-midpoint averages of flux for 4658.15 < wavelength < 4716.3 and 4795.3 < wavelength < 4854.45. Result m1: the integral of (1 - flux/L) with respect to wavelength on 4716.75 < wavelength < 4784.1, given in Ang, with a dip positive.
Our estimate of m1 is -1.9 Ang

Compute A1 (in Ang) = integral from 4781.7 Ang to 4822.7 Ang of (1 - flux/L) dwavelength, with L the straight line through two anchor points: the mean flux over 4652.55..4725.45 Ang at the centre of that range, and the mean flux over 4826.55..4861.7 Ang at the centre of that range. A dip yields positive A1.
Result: 4.00 Ang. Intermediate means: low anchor 1.49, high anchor 1.63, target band 1.44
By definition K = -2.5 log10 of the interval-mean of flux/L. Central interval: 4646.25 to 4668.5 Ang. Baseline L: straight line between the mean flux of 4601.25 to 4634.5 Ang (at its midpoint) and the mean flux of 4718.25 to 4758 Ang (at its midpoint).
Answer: 0.04 mag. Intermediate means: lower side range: 1.59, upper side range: 1.54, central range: 1.51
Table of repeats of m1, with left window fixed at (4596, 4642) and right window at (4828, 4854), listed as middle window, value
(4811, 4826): 0.0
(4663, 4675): -0.1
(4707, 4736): -0.8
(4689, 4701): 0.2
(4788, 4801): -0.7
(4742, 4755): -1.3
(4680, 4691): 0.4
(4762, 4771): -0.2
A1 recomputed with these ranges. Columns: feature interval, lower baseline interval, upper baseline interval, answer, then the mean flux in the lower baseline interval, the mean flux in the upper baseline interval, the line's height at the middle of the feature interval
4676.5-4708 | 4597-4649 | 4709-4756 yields 1.49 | 1.53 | 1.54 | 1.54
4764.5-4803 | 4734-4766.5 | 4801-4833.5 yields 0.77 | 1.52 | 1.43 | 1.47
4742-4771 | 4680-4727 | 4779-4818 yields -1.43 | 1.49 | 1.43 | 1.46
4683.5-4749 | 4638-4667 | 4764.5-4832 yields -1.50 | 1.49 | 1.44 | 1.47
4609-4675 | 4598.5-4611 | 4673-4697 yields 0.82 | 1.58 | 1.49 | 1.54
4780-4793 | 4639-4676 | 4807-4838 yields 0.60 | 1.49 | 1.42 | 1.44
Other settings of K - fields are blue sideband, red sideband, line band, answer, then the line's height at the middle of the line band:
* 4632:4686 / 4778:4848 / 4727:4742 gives -0.011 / 1.45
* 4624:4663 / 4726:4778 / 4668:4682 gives 0.013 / 1.49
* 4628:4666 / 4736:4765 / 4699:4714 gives 0.034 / 1.51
